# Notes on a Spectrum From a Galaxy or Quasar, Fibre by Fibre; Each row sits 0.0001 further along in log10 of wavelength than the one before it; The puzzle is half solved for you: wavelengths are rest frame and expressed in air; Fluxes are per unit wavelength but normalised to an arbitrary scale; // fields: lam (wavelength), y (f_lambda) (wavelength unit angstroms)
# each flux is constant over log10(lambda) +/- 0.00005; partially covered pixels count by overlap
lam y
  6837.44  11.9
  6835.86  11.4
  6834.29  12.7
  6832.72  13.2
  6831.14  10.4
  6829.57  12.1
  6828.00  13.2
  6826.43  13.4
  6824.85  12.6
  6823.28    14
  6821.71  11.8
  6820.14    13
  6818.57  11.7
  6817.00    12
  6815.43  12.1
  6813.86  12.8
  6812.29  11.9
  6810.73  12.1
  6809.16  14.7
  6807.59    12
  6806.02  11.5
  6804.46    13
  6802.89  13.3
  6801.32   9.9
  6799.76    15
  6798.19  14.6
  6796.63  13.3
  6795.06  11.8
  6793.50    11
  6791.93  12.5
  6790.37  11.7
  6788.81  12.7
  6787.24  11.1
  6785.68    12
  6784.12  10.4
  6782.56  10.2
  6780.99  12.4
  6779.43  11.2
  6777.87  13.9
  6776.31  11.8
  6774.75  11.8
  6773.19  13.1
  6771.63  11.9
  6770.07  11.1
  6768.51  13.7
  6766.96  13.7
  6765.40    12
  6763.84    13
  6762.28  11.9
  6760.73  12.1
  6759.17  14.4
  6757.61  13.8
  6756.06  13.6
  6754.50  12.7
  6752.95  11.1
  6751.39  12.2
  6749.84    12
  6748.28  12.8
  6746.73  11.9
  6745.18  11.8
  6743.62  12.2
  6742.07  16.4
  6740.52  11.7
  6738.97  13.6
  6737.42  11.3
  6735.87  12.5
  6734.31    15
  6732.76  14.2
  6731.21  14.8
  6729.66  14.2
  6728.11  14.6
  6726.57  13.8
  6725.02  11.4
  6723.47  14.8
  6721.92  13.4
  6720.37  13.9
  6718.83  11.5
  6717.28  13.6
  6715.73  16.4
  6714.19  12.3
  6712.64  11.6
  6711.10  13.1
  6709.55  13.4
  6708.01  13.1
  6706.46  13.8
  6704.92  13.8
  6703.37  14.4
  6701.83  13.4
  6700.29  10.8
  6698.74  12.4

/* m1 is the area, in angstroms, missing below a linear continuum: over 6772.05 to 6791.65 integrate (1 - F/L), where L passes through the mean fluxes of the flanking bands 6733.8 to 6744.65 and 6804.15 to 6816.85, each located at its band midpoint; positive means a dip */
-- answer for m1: 1.3 angstroms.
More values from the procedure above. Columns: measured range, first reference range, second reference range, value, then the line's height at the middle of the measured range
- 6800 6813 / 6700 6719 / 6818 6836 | 0.2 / 12.6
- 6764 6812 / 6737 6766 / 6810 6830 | 1.1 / 12.6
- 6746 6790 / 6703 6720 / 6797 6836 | 2.2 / 12.9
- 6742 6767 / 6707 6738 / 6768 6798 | 0.0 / 12.7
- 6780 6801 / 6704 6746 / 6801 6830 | 1.0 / 12.8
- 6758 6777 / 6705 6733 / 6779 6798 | -0.4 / 12.3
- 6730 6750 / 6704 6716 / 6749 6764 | -0.4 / 12.9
